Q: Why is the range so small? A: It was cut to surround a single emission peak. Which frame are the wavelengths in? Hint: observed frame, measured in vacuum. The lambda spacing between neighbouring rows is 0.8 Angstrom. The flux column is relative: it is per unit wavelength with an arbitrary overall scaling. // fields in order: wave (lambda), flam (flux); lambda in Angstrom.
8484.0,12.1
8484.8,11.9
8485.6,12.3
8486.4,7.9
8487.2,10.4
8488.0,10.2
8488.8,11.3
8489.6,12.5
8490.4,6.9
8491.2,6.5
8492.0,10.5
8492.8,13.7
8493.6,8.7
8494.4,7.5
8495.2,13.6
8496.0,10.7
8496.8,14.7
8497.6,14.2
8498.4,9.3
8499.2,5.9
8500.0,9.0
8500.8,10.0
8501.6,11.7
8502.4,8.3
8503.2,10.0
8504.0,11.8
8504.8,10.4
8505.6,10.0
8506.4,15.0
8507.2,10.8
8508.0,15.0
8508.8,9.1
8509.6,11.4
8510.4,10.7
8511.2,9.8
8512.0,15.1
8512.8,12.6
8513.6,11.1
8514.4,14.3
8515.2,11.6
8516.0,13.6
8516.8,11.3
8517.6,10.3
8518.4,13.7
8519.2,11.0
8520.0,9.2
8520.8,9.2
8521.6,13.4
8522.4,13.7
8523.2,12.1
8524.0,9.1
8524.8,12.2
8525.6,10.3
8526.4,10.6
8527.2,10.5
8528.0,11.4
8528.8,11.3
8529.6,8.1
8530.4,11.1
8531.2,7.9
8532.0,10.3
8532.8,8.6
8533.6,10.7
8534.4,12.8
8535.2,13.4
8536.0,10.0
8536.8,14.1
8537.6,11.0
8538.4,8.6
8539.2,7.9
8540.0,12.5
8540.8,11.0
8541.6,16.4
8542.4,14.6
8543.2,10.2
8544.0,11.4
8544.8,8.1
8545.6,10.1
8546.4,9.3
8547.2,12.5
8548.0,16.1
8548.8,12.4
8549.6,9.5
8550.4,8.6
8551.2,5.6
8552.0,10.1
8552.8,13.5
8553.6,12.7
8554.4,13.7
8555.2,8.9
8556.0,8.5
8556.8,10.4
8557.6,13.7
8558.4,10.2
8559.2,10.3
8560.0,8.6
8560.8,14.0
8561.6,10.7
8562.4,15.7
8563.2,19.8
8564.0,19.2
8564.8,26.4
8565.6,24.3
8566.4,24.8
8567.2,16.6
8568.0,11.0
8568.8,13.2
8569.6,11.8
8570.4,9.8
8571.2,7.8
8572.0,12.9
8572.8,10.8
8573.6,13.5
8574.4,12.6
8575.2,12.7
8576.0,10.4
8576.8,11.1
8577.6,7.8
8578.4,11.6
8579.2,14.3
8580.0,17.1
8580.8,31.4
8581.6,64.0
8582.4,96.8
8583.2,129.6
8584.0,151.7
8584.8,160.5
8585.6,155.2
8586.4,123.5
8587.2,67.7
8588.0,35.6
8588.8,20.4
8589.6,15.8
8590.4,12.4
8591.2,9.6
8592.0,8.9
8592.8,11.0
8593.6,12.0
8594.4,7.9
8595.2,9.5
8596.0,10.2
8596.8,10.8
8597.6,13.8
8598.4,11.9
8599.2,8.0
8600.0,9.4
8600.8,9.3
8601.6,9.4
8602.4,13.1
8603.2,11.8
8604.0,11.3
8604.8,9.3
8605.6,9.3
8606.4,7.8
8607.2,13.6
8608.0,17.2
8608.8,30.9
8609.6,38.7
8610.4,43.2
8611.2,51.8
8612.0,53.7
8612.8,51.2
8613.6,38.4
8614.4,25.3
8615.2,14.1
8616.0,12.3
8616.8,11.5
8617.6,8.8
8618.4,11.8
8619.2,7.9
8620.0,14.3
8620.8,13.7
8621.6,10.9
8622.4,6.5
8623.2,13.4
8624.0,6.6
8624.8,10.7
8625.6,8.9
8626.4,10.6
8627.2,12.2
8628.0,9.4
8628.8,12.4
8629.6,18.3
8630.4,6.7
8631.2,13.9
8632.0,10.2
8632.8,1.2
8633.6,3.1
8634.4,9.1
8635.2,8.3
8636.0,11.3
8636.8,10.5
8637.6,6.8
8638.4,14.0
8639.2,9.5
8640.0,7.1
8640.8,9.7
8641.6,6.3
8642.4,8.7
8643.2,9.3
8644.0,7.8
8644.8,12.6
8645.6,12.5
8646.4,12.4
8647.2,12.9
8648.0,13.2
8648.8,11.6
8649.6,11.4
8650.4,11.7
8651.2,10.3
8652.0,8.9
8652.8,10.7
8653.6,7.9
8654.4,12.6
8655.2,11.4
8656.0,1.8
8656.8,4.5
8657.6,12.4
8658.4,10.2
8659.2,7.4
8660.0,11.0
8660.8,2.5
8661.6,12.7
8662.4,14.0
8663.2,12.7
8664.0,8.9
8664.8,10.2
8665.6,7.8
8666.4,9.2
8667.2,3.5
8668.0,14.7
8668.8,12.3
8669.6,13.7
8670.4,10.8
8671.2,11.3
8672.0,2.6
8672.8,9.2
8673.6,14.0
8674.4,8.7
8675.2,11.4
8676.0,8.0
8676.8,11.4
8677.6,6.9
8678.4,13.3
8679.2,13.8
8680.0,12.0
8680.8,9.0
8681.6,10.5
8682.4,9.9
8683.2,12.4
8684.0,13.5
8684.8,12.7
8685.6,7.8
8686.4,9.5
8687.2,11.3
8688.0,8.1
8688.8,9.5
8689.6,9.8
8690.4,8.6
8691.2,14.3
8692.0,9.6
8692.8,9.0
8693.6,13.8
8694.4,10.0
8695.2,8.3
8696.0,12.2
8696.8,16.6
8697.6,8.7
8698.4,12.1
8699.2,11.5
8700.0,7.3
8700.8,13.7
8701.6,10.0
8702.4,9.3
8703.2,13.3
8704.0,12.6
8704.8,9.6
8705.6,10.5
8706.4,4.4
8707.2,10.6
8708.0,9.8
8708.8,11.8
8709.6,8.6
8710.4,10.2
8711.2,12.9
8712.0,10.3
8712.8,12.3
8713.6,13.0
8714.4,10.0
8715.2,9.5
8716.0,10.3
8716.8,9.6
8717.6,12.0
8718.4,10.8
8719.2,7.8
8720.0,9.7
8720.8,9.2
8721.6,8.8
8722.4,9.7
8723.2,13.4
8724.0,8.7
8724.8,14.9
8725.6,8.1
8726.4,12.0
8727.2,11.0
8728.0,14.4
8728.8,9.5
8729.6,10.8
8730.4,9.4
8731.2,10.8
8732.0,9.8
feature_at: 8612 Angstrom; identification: [N II] 6583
